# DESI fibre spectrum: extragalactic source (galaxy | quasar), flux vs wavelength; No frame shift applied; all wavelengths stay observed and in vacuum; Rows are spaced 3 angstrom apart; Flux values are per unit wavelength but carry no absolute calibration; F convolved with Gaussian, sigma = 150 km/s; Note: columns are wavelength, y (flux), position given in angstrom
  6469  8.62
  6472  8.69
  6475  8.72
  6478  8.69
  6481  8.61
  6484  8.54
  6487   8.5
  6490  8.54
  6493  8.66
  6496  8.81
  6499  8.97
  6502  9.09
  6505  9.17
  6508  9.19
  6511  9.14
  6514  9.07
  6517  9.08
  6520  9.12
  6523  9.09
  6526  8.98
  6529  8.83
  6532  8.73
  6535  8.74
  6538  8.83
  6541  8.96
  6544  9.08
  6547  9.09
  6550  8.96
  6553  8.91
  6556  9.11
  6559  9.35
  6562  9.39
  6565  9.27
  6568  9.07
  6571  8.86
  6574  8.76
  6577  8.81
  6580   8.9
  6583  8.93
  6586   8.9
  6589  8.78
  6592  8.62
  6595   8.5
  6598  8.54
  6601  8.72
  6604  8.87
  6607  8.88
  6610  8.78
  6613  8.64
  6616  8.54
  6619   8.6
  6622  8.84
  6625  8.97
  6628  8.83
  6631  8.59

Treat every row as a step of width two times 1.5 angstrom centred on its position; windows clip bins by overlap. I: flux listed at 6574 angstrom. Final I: 8.76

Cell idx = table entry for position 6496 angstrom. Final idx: 8.81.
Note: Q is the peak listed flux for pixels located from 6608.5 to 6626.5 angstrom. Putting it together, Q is 8.97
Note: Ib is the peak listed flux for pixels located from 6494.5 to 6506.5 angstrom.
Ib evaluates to 9.17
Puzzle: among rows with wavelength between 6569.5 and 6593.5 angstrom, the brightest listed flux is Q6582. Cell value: 8.93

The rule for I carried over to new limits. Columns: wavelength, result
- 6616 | 8.54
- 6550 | 8.96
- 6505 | 9.17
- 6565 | 9.27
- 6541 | 8.96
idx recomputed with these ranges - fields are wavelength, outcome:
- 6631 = 8.59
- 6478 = 8.69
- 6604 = 8.87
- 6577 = 8.81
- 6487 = 8.5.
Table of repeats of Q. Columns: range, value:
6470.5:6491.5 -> 8.72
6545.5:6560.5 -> 9.35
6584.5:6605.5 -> 8.9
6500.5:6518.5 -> 9.19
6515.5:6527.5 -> 9.12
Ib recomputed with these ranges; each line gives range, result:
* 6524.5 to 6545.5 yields 9.08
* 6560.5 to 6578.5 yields 9.39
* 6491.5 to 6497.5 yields 8.81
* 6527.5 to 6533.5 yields 8.83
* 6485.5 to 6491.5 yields 8.54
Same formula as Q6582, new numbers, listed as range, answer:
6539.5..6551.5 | 9.09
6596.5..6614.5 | 8.88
